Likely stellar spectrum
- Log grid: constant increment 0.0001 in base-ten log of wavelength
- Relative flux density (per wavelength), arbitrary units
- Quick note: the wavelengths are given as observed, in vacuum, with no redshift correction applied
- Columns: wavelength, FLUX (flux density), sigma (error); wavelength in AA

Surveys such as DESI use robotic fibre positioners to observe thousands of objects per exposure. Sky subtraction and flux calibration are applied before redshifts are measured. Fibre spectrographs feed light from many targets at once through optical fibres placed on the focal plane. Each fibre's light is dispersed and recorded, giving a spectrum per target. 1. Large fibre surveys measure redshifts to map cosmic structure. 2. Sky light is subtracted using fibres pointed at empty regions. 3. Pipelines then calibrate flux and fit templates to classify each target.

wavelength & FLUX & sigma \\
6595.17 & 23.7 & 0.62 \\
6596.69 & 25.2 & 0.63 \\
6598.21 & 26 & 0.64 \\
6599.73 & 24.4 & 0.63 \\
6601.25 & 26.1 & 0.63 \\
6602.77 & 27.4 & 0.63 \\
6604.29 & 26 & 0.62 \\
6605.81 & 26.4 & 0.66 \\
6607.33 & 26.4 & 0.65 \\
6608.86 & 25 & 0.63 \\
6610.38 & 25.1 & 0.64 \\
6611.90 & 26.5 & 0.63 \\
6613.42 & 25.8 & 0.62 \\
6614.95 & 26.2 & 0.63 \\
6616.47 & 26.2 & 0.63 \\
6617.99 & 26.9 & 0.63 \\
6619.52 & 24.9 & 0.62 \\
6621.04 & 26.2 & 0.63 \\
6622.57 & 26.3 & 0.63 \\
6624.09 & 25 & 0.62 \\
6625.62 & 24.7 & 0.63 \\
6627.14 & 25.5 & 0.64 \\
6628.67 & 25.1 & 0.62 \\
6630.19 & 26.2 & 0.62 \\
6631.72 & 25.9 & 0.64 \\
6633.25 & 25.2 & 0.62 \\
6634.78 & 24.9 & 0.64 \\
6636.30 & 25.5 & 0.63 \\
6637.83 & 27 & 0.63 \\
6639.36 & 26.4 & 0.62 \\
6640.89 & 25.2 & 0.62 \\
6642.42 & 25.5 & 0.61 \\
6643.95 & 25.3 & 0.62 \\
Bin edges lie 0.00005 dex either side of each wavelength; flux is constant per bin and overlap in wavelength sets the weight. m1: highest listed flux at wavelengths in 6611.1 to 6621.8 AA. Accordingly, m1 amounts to 26.9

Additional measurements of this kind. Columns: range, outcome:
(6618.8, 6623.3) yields 26.3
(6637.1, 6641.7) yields 27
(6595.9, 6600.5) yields 26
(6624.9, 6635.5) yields 26.2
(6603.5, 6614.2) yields 26.5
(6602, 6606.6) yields 27.4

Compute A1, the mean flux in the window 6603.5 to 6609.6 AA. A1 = 25.9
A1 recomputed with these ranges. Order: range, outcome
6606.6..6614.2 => 25.7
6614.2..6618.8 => 26.4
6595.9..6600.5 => 25.2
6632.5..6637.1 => 25.2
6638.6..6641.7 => 25.8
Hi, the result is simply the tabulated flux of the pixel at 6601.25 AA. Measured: 26.1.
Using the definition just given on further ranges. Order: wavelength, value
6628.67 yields 25.1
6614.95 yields 26.2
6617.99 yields 26.9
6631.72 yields 25.9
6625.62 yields 24.7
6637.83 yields 27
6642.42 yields 25.5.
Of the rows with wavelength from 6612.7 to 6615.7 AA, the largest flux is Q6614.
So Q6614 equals 26.2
